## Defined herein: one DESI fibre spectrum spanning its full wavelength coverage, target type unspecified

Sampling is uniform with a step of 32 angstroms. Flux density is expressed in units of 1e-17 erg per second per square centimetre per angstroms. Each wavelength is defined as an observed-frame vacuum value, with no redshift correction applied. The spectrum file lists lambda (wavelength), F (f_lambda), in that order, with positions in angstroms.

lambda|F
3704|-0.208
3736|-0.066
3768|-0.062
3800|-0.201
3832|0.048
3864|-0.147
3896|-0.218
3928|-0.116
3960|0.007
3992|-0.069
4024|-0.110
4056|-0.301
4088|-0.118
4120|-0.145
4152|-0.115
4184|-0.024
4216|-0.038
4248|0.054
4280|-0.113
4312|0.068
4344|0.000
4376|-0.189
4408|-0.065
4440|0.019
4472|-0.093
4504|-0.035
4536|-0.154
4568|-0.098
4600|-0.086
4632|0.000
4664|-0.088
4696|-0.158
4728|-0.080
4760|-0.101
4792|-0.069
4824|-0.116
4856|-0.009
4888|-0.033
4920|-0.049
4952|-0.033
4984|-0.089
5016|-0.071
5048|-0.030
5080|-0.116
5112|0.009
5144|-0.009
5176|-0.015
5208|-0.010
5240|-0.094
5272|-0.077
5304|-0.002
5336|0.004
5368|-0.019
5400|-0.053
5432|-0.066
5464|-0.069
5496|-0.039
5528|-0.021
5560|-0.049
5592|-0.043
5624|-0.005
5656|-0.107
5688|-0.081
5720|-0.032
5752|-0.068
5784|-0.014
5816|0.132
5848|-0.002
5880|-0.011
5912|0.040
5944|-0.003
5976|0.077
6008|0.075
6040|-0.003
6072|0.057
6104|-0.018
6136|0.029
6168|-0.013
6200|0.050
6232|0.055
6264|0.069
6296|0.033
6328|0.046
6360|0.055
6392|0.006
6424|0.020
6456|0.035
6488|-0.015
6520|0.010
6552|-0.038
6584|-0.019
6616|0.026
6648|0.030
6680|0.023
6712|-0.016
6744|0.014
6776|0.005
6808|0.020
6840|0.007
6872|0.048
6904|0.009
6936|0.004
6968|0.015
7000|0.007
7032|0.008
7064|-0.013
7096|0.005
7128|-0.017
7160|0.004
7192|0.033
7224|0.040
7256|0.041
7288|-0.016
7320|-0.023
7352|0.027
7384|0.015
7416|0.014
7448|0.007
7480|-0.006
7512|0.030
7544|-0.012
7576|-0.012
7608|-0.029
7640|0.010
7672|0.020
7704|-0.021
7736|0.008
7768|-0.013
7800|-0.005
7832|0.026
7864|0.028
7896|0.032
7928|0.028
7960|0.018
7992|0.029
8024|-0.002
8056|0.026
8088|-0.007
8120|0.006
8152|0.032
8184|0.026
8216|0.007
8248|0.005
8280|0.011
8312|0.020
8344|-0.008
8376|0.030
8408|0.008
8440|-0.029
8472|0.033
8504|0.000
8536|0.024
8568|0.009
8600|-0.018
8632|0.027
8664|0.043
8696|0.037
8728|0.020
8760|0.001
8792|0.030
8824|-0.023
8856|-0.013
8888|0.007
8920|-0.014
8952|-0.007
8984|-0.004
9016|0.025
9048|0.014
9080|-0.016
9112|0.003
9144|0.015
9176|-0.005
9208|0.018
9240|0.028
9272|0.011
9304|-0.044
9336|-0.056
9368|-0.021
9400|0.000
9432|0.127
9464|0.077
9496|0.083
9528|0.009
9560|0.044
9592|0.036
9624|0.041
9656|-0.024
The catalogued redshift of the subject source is 0.55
